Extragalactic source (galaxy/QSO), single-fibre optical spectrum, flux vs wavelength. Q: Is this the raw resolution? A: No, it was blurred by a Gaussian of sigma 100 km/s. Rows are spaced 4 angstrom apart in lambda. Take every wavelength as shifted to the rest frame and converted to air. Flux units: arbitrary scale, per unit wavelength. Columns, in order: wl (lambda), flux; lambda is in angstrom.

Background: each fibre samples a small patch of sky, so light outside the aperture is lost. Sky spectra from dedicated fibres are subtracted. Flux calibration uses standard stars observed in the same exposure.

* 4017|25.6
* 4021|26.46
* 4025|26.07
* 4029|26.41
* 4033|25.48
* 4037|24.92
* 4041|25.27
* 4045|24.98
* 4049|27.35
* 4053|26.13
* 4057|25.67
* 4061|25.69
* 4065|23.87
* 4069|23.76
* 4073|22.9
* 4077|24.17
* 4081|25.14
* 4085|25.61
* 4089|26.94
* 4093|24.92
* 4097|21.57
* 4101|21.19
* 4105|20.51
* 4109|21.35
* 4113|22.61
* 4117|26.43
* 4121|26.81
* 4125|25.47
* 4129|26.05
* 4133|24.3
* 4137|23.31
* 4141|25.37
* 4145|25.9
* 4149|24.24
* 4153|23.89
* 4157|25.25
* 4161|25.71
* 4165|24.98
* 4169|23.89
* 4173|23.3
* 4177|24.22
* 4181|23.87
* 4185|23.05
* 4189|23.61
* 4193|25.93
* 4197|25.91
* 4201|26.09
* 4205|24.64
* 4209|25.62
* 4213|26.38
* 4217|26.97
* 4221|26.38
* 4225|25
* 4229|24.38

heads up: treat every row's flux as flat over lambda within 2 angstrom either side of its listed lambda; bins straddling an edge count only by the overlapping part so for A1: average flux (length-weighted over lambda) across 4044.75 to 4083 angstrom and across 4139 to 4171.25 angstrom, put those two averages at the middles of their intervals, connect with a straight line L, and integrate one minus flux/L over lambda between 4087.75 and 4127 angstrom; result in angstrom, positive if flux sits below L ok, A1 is 1.91 angstrom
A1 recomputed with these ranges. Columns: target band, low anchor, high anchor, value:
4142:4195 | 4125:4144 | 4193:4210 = 1.6 angstrom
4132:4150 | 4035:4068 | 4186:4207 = 0.4 angstrom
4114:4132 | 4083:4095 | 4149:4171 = -0.4 angstrom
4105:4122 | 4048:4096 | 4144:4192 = 0.7 angstrom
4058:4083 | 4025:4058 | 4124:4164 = 1.2 angstrom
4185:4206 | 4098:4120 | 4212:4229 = 0.1 angstrom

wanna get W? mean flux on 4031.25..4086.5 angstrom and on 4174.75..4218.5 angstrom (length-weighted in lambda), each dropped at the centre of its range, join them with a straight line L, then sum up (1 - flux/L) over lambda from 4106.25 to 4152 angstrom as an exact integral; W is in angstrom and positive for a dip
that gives 0.8 angstrom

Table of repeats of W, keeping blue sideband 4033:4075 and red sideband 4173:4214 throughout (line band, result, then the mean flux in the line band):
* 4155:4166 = -0.2 angstrom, 25.3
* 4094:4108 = 2.0 angstrom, 21.4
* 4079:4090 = -0.3 angstrom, 25.8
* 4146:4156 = 0.2 angstrom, 24.4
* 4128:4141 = 0.2 angstrom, 24.6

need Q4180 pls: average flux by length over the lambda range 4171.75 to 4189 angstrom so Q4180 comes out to 23.6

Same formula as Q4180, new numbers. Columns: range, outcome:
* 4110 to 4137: 25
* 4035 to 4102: 24.8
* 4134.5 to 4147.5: 24.8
